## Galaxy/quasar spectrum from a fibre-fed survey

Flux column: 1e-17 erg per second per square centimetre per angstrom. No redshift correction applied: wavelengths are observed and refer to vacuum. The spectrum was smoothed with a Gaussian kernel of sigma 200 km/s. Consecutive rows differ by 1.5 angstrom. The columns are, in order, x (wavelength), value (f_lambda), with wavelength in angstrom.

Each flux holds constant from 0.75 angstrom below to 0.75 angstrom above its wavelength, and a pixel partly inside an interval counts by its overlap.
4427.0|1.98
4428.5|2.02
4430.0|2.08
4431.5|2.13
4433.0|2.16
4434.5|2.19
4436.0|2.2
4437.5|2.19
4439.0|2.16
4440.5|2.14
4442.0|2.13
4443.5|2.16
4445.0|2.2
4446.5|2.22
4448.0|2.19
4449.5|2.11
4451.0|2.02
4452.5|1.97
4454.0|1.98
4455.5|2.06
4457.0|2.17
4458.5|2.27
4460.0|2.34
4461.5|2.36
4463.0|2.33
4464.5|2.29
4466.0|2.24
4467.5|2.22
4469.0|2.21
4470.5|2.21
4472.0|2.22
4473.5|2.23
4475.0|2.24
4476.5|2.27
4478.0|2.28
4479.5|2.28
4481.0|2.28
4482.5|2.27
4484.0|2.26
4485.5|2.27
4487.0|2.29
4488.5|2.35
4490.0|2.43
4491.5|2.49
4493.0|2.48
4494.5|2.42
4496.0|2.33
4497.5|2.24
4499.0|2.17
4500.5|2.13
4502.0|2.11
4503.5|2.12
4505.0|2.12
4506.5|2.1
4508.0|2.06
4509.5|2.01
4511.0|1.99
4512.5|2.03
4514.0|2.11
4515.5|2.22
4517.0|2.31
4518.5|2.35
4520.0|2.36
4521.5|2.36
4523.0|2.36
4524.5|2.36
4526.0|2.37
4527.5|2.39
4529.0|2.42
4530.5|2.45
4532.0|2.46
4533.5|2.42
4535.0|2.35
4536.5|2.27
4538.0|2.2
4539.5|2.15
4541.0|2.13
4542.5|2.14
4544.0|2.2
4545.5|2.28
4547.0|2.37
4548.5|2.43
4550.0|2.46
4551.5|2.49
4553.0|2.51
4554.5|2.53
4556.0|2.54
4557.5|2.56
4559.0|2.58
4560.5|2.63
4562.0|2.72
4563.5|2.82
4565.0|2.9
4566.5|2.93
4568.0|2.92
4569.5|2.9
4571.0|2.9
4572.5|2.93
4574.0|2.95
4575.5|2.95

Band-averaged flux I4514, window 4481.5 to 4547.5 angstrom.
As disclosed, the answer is 2.27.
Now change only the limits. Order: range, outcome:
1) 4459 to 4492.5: 2.29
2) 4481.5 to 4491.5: 2.32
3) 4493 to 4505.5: 2.22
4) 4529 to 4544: 2.29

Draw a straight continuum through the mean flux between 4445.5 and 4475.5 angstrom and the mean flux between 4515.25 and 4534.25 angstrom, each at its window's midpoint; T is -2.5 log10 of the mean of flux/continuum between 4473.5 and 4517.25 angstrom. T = 0.03 mag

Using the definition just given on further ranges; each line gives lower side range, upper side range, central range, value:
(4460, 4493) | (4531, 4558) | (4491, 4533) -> 0.032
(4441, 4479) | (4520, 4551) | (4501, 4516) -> 0.098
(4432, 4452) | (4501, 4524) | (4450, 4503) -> -0.040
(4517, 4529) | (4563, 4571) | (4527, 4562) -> 0.098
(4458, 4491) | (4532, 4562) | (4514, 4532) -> 0.001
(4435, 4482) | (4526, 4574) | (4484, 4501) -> -0.004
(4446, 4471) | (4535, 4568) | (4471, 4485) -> -0.005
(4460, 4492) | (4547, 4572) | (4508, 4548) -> 0.116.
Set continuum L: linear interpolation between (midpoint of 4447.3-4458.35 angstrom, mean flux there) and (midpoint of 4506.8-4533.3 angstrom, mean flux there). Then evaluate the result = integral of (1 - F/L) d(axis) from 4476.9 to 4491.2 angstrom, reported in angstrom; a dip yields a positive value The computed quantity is -0.9 angstrom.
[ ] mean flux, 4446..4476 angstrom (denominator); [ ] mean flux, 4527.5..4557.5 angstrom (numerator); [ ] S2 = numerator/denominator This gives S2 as 1.08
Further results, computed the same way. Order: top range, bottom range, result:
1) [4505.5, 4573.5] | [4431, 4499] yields 1.09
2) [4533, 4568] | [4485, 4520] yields 1.11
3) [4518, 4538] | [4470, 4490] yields 1.04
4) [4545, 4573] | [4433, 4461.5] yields 1.23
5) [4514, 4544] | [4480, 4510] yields 1.03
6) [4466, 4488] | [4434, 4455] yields 1.06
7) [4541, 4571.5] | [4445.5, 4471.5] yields 1.18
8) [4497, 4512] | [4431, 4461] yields 0.98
